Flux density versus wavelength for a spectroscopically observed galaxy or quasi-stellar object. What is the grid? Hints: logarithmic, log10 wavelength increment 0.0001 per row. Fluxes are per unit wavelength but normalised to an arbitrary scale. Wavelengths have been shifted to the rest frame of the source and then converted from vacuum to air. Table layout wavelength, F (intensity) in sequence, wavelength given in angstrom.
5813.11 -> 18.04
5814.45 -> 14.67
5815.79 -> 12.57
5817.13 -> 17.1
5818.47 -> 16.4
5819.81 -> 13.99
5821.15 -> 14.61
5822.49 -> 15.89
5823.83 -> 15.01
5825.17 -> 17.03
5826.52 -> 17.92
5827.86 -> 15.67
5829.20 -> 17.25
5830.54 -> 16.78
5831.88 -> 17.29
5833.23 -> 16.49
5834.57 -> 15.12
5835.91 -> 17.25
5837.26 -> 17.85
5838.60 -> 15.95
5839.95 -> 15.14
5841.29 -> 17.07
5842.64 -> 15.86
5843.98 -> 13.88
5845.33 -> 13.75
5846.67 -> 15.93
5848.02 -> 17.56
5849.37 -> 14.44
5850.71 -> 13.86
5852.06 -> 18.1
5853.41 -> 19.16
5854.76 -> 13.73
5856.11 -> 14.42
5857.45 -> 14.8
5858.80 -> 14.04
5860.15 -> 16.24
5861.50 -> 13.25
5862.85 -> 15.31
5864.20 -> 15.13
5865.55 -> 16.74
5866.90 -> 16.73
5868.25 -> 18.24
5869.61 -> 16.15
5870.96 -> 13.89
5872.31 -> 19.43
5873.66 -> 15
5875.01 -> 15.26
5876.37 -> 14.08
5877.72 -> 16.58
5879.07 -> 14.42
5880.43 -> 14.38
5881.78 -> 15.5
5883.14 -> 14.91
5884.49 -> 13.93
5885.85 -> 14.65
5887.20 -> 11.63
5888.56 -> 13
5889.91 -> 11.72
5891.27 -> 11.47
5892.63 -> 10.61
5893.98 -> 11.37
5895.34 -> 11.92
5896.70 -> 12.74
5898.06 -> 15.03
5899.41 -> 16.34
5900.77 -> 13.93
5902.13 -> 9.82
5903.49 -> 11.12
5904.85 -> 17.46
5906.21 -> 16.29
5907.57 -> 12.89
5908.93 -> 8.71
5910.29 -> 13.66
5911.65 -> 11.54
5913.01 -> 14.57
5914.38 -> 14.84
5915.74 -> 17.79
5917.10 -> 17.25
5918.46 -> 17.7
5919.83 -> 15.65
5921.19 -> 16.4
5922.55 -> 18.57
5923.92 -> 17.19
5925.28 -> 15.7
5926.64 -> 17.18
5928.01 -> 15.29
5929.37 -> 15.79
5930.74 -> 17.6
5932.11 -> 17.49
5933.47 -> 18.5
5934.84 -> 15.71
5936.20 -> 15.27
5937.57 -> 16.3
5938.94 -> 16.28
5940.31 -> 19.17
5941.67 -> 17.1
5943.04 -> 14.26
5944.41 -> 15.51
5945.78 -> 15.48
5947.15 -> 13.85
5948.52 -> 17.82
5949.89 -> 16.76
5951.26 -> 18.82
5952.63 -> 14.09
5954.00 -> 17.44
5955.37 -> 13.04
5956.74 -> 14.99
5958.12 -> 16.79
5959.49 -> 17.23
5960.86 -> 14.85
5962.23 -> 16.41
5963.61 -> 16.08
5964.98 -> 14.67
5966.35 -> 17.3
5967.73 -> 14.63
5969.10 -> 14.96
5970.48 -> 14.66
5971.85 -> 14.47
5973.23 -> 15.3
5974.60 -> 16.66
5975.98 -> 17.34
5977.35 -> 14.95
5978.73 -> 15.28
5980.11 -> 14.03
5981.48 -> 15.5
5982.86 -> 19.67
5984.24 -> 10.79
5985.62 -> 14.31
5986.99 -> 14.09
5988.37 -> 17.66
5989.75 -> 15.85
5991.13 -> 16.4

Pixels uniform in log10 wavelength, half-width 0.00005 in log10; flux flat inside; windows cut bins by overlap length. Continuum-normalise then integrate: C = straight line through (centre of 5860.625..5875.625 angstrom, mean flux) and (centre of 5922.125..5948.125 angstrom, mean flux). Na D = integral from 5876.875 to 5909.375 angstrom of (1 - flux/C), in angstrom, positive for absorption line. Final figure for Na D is 5.5 angstrom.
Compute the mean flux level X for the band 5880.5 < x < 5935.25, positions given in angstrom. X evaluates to 14.6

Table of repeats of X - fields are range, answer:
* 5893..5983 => 15.5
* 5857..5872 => 15.6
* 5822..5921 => 15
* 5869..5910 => 13.8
